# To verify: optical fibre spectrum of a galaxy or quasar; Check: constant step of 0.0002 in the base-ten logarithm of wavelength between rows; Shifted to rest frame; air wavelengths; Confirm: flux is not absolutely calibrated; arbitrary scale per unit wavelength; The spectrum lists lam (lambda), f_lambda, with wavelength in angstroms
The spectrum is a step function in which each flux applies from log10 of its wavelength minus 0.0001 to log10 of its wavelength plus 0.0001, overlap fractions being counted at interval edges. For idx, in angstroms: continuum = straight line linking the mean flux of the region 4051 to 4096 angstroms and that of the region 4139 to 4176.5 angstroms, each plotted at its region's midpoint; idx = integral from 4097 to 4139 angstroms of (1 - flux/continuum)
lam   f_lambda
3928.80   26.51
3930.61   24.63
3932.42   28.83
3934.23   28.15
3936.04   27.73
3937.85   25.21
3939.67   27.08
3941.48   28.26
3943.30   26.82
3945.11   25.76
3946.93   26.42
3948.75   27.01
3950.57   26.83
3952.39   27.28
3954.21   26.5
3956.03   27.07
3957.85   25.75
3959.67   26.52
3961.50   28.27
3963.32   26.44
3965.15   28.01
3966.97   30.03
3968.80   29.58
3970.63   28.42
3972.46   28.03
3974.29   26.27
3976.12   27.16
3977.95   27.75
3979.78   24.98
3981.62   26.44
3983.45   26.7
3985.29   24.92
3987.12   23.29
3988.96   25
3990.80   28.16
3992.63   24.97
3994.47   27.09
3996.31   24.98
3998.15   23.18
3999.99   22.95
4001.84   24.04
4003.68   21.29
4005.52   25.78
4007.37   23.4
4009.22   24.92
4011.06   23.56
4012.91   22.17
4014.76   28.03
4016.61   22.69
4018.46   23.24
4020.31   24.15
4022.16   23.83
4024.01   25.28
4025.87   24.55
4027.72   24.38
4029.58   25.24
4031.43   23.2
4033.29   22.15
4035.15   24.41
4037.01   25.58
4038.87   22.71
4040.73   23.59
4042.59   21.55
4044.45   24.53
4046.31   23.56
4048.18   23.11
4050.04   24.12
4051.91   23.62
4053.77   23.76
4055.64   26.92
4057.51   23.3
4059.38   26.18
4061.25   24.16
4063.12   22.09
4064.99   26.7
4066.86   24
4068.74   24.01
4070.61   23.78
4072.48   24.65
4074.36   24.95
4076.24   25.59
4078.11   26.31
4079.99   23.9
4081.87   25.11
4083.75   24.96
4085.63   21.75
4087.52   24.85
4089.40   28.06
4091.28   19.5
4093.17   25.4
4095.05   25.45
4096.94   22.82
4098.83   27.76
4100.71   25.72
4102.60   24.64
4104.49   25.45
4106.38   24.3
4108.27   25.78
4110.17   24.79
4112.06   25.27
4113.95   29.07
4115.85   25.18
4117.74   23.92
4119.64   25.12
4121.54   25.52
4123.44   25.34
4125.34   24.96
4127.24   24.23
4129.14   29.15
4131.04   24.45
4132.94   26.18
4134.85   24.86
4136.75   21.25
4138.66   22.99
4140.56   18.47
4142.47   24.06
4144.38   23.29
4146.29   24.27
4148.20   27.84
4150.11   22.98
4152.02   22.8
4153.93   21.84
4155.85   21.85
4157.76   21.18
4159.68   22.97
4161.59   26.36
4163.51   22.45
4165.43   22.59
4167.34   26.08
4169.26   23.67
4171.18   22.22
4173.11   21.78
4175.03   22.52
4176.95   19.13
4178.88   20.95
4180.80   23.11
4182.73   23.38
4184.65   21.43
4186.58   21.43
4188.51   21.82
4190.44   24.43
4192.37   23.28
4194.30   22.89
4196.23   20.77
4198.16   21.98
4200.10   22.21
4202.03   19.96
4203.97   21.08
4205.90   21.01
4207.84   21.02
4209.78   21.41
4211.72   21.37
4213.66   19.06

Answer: -2.6 angstroms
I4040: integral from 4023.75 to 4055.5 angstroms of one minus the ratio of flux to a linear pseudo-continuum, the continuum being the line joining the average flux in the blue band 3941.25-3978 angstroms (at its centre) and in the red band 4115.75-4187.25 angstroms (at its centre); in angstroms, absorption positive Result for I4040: 2.2 angstroms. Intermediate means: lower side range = 27.3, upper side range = 23.5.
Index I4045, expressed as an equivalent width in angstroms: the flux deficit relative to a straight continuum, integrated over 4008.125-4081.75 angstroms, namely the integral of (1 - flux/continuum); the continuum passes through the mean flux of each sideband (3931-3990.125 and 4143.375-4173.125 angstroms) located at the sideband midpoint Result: 3.5 angstroms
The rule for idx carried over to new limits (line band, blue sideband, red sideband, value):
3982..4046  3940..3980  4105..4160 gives 5.00 angstroms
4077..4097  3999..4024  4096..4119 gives 0.49 angstroms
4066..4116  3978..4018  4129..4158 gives -2.06 angstroms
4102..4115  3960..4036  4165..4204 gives -1.18 angstroms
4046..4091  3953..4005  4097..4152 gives 1.51 angstroms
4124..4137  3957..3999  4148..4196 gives -0.92 angstroms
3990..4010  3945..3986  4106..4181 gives 1.41 angstroms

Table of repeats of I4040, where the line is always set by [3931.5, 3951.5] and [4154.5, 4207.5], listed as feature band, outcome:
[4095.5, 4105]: -0.5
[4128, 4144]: -0.5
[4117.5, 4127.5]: -0.6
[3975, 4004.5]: 1.1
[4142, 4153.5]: -0.6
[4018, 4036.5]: 0.9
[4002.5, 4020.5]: 1.2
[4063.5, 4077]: -0.1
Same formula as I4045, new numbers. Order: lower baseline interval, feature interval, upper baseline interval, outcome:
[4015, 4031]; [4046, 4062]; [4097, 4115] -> 0.3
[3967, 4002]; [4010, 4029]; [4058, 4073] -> 0.9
